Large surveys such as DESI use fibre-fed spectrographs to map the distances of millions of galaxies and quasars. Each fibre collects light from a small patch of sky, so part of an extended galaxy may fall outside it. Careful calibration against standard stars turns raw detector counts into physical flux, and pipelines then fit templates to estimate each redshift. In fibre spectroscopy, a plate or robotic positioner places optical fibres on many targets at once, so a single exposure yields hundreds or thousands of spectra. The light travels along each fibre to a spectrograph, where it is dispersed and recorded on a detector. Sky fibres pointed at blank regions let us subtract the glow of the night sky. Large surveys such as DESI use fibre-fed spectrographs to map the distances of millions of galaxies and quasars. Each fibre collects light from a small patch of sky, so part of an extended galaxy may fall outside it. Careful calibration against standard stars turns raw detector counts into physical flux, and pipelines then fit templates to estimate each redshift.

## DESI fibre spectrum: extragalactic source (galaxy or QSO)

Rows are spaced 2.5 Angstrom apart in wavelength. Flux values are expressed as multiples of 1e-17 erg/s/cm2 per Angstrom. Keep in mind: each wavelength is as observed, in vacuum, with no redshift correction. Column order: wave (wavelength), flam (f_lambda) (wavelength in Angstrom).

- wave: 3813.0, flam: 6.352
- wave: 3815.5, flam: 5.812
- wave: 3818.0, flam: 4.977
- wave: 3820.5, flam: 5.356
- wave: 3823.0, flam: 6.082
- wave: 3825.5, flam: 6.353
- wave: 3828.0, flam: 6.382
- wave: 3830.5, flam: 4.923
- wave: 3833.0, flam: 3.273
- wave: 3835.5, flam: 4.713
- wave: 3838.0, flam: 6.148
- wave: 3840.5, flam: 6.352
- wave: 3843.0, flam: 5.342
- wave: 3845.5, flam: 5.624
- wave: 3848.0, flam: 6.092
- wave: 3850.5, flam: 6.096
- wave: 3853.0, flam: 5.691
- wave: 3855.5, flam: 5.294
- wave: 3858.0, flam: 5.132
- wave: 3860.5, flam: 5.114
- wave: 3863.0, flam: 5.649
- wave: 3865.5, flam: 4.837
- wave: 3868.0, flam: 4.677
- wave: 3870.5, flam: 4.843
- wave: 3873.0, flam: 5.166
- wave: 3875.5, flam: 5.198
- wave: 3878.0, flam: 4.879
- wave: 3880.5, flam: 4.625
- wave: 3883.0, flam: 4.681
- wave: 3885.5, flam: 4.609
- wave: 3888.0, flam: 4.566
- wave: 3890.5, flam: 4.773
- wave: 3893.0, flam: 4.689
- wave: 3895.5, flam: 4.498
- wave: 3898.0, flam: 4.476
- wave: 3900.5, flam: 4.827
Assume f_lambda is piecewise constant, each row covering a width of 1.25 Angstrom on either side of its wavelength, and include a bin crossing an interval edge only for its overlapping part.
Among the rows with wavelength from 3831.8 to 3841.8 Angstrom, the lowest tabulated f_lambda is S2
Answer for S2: 3.273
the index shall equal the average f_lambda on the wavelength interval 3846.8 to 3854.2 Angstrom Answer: 5.96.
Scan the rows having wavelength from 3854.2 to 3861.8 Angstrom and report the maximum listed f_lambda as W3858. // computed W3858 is 5.294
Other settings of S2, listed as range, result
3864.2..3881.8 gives 4.625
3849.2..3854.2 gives 5.691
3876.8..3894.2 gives 4.566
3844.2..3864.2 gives 5.114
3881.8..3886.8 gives 4.609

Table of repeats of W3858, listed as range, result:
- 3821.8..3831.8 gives 6.382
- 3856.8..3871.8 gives 5.649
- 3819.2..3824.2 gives 6.082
